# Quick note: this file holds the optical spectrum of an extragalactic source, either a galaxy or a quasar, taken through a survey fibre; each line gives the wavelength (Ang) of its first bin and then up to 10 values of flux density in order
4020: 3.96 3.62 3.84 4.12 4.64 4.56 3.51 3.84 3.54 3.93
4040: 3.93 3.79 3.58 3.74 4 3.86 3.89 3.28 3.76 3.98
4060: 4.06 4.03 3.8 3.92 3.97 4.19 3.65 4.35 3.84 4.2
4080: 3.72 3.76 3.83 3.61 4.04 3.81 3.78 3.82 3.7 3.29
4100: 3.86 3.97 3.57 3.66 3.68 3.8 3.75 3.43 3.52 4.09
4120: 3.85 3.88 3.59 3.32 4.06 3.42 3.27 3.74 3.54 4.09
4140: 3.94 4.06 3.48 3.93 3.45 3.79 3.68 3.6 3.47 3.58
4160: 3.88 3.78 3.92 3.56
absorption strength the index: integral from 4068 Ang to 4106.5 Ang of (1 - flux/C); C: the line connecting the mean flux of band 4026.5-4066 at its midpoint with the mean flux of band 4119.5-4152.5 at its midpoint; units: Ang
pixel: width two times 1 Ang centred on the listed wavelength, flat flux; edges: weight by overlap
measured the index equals -0.25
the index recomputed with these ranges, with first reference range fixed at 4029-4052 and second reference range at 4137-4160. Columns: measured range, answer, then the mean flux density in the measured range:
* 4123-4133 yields 0.6 Ang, 3.53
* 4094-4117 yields 0.7 Ang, 3.66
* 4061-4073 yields -0.3 Ang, 3.93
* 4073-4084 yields -0.4 Ang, 3.96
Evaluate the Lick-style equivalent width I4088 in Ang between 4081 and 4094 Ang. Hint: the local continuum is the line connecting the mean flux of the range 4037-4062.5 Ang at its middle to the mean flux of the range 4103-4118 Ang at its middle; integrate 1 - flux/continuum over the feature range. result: -0.29 Ang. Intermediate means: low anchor 3.83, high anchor 3.66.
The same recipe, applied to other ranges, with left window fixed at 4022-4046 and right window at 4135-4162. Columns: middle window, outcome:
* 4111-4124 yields 0.14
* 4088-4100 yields 0.29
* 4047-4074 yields -0.16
